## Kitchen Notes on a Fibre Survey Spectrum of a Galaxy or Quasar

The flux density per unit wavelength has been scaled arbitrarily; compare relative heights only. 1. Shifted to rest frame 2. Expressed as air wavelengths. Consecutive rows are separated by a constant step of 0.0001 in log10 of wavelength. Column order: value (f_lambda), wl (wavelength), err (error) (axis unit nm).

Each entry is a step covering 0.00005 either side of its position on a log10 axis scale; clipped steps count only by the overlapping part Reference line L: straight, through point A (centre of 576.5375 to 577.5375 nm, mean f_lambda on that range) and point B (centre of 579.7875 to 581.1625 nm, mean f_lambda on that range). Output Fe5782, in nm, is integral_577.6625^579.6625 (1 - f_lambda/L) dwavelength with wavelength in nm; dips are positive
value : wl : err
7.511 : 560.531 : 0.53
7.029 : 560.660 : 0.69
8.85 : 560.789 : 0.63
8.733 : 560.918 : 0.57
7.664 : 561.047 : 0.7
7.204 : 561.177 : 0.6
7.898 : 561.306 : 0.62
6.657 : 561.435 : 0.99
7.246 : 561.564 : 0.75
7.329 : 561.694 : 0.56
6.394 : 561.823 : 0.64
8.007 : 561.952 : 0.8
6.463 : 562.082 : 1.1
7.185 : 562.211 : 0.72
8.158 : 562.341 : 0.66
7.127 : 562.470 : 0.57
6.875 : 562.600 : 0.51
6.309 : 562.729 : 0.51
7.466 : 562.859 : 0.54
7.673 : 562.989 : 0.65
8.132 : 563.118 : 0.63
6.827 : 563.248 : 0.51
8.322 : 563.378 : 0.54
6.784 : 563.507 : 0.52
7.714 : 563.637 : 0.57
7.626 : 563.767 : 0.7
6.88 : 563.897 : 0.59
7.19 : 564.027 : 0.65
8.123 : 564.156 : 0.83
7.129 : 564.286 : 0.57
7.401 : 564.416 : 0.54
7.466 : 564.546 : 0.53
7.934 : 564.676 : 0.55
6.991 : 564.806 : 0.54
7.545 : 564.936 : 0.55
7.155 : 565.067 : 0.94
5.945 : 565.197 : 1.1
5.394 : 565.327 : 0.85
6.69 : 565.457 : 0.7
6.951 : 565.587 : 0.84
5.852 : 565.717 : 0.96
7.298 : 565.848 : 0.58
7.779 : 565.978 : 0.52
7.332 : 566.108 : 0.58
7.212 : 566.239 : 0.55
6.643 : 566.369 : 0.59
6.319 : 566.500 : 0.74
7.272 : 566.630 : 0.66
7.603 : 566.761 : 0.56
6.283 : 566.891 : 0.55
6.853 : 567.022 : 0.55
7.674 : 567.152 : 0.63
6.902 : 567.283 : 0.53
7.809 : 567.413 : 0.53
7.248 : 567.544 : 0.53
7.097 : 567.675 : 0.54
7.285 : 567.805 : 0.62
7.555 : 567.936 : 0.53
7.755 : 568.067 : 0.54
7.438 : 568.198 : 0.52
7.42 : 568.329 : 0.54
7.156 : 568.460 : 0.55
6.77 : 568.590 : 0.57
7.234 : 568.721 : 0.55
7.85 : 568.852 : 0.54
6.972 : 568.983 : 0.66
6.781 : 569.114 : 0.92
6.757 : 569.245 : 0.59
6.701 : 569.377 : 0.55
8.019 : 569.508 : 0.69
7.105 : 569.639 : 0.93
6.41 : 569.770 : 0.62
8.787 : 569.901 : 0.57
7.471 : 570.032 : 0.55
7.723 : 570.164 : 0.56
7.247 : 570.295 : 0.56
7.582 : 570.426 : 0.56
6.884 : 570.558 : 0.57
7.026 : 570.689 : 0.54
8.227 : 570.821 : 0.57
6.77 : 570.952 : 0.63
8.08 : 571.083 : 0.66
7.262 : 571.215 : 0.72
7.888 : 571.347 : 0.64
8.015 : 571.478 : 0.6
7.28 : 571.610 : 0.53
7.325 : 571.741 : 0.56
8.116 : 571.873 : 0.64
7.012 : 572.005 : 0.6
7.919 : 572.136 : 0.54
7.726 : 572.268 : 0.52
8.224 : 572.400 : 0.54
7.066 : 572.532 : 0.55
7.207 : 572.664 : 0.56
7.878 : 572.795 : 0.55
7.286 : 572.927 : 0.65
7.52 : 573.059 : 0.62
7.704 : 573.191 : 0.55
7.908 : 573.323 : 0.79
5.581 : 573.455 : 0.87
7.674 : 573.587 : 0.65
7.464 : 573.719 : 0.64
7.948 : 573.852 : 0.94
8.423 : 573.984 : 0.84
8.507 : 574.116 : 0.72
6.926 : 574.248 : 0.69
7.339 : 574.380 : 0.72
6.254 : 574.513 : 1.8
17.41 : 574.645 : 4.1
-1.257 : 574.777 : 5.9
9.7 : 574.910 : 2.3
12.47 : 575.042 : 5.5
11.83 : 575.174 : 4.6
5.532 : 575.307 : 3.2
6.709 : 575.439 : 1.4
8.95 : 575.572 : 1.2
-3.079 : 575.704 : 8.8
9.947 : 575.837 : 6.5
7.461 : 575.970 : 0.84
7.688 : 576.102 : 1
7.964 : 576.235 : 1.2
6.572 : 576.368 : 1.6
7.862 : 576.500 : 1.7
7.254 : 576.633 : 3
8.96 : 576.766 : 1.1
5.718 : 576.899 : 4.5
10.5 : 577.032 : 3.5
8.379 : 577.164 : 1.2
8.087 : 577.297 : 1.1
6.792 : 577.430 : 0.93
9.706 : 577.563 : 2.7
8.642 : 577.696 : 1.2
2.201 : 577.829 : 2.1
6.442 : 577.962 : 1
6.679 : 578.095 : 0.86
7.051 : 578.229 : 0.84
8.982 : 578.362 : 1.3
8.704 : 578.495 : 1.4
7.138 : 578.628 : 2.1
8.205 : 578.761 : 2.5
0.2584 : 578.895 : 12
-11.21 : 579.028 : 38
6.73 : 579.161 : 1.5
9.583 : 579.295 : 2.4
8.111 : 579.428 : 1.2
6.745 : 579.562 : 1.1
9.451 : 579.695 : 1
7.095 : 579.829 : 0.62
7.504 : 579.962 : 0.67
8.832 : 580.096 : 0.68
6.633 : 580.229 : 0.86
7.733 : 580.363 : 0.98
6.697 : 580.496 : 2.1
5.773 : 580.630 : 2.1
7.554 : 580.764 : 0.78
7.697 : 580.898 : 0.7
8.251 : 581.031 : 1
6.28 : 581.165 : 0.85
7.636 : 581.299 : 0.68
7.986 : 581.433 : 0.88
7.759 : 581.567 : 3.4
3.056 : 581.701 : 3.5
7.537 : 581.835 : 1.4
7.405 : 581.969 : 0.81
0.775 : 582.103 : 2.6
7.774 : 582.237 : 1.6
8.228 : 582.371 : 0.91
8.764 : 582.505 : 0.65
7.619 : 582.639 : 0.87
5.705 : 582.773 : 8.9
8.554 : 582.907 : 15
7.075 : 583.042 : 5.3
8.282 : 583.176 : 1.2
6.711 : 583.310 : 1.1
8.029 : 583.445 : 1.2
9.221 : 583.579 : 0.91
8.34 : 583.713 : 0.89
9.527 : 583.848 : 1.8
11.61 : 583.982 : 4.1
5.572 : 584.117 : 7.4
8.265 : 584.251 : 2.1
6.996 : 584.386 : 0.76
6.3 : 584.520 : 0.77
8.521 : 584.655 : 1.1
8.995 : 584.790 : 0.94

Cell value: 0.54 nm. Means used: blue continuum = 8.02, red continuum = 7.33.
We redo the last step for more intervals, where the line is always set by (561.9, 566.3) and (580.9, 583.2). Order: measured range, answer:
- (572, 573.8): -0.09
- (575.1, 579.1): 0.28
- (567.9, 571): -0.08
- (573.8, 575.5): -0.30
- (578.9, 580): 0.29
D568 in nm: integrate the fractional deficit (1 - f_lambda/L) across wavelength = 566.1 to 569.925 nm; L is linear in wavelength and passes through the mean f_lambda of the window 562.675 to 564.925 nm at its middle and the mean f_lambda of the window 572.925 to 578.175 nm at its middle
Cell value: 0.14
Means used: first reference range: 7.42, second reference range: 7.54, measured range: 7.19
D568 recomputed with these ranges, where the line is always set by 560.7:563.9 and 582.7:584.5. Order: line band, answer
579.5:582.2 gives 0.33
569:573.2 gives 0.10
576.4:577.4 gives -0.03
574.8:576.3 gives 0.05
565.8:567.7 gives 0.10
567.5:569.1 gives 0.06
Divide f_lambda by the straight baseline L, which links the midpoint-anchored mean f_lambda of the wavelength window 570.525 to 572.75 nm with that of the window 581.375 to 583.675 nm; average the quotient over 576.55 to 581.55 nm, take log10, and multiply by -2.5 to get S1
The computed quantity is 0.05 mag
